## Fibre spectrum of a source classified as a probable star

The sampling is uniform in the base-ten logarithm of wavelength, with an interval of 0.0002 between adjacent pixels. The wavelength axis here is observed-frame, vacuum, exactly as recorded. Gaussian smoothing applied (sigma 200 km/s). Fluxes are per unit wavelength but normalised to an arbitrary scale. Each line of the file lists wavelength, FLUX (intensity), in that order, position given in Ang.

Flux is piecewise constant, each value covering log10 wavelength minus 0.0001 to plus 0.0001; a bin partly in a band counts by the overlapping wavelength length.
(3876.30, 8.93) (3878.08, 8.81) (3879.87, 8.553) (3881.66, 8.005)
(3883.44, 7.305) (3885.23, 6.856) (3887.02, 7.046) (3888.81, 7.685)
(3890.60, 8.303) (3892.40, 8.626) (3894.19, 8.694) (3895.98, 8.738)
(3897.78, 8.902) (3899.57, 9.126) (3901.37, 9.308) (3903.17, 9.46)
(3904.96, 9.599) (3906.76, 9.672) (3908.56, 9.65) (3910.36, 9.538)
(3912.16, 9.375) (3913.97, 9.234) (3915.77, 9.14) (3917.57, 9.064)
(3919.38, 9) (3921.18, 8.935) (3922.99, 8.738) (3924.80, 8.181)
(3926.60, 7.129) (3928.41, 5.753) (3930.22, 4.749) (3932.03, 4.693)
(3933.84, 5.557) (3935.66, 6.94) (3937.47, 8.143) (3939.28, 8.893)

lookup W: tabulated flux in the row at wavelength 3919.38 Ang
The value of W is 9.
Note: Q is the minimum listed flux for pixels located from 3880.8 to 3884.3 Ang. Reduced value 7.305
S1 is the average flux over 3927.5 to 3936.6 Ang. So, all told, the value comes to 5.55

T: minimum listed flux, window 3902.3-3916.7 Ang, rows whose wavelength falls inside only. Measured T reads 9.14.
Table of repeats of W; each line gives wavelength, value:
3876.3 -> 8.93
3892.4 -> 8.626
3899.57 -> 9.126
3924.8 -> 8.181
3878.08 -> 8.81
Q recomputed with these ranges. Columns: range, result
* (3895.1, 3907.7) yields 8.738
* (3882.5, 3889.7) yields 6.856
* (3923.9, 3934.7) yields 4.693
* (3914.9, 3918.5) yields 9.064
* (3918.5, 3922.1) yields 8.935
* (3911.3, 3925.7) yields 8.181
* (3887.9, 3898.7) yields 7.685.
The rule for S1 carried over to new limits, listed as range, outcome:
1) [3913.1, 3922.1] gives 9.08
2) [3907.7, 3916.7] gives 9.39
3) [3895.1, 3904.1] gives 9.11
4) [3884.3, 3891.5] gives 7.47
